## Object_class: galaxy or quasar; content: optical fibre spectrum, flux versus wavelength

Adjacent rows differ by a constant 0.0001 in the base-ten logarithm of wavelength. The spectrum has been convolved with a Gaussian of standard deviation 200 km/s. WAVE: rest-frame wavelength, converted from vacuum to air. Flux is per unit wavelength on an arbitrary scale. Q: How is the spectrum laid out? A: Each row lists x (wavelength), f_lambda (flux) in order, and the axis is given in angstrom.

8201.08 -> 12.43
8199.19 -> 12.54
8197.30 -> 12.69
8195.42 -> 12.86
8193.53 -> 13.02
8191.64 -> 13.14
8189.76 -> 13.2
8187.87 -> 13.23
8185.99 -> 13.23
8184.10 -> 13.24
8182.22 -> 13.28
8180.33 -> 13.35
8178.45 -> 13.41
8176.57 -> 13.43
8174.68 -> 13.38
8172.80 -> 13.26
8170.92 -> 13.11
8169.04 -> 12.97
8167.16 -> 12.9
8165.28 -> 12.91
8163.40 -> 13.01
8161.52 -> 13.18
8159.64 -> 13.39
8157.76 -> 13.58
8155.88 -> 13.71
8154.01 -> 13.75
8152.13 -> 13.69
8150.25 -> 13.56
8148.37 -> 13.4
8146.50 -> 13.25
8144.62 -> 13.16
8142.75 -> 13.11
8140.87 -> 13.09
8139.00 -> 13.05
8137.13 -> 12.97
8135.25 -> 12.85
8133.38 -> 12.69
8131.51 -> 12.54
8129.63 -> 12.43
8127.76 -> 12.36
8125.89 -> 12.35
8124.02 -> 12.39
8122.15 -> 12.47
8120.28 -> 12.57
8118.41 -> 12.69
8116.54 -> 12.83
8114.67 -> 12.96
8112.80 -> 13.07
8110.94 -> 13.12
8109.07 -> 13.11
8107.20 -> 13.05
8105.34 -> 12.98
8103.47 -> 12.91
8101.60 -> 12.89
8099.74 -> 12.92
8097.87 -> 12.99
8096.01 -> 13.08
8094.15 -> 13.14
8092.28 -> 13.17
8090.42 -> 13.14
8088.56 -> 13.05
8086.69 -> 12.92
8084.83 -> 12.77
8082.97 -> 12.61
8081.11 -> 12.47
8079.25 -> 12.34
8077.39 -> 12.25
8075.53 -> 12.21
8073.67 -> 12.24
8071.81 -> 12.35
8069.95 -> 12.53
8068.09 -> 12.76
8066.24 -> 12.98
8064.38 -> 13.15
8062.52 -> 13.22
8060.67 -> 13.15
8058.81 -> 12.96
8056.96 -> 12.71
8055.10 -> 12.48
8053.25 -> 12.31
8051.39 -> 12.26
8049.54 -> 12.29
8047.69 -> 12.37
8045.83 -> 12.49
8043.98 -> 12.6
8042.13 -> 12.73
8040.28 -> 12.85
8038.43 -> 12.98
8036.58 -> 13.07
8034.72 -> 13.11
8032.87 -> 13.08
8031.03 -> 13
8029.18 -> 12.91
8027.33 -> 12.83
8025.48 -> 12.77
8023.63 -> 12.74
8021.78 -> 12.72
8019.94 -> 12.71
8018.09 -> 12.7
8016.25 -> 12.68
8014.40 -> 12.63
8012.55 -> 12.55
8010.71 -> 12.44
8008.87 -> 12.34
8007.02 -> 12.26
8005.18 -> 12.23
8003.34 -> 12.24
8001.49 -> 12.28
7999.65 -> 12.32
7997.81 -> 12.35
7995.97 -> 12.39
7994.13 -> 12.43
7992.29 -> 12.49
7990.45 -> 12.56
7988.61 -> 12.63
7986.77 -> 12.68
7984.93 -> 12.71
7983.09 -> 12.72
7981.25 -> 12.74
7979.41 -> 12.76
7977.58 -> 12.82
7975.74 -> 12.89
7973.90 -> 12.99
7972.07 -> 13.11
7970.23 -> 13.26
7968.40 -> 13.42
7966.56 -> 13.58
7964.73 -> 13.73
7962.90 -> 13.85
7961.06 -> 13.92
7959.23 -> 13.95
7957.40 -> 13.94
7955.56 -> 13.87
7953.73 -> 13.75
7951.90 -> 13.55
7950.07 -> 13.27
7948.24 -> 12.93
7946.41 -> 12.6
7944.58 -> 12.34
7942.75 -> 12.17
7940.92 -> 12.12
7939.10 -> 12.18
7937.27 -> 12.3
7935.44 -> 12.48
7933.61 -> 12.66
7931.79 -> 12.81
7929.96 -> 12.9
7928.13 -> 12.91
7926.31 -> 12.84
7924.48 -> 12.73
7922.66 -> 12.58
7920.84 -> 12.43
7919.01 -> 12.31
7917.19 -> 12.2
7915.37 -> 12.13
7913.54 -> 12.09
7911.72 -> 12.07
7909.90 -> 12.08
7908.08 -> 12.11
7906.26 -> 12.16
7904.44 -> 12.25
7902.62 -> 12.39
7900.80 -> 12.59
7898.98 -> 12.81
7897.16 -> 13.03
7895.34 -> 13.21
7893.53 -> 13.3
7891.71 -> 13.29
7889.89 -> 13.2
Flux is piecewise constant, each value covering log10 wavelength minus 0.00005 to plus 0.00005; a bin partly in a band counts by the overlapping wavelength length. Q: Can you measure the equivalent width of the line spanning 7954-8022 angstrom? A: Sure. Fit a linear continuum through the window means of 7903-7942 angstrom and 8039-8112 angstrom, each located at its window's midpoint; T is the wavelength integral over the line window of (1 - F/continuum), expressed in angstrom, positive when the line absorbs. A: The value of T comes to -1.73 angstrom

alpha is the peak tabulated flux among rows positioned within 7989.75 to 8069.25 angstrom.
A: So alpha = 13.22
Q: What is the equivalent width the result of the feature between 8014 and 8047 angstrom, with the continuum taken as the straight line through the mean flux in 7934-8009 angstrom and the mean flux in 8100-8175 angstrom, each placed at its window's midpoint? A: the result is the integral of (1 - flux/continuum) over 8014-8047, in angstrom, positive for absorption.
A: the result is 0.3 angstrom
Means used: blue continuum 12.9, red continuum 13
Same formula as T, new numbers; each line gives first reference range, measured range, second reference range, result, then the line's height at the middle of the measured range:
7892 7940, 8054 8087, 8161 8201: 0.5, 12.9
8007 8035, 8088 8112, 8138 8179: 0.0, 13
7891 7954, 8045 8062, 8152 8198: 0.5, 12.9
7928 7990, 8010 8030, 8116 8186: 0.5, 13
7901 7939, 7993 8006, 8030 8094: 0.3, 12.6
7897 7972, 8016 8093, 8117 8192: 1.4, 13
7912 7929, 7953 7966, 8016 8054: -1.4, 12.5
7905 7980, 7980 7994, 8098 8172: 0.3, 12.9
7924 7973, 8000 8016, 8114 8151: 0.8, 13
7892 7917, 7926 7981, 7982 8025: -2.5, 12.5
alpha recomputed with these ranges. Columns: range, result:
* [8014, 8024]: 12.74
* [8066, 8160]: 13.75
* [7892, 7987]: 13.95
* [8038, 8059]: 12.98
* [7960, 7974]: 13.92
